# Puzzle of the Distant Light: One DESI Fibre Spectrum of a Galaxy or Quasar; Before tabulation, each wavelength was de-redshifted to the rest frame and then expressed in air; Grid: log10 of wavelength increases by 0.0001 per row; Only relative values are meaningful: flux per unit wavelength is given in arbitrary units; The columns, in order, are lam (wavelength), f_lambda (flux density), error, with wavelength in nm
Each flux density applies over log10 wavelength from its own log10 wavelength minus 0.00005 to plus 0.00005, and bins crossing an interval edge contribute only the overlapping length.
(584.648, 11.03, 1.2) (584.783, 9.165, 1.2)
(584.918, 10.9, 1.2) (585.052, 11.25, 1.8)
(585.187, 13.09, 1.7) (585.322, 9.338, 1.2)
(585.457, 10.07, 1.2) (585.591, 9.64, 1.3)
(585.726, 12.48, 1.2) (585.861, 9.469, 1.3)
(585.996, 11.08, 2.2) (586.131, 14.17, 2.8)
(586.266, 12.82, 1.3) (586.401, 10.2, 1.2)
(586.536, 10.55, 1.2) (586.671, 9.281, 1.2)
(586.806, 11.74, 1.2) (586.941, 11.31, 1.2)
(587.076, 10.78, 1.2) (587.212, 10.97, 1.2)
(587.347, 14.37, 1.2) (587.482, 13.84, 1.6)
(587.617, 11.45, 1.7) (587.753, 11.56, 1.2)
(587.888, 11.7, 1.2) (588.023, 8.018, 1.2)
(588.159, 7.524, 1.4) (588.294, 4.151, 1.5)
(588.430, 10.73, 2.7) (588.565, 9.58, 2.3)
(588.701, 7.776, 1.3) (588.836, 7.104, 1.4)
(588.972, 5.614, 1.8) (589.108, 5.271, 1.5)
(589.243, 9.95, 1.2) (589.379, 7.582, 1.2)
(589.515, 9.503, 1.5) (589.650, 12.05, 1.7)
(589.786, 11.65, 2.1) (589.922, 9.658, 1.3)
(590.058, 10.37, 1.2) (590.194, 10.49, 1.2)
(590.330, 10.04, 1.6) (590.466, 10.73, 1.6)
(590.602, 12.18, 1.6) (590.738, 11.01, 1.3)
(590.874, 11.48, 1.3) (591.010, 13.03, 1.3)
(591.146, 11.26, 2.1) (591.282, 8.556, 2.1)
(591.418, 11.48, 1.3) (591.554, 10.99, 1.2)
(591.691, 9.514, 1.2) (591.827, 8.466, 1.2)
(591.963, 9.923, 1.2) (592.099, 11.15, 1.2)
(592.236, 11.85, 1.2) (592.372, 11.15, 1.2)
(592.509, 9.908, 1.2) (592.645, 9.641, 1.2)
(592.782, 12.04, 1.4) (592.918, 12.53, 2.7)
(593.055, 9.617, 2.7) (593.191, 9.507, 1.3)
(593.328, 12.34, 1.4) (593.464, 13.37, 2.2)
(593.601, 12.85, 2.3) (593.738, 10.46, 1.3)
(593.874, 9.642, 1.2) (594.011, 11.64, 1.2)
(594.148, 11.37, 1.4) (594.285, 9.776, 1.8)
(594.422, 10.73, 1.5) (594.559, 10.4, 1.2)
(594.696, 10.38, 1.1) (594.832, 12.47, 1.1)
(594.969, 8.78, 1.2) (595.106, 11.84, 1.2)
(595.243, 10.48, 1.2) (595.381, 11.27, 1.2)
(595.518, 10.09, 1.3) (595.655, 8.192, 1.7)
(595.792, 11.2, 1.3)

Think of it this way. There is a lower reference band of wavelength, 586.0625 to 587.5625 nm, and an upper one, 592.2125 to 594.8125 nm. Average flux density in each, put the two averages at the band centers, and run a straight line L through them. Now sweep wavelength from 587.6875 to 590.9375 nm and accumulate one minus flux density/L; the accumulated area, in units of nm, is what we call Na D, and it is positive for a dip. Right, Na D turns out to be 0.596 nm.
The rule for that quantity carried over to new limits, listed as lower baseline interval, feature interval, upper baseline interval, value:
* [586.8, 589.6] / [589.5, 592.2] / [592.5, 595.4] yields -0.14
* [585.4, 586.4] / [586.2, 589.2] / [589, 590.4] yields 0.20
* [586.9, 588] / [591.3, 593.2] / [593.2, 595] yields 0.13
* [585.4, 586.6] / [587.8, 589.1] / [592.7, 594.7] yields 0.37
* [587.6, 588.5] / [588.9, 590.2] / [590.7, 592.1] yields 0.09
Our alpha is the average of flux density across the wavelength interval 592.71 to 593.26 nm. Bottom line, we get 10.9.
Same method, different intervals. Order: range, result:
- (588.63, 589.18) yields 6.49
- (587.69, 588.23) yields 9.66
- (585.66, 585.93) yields 11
